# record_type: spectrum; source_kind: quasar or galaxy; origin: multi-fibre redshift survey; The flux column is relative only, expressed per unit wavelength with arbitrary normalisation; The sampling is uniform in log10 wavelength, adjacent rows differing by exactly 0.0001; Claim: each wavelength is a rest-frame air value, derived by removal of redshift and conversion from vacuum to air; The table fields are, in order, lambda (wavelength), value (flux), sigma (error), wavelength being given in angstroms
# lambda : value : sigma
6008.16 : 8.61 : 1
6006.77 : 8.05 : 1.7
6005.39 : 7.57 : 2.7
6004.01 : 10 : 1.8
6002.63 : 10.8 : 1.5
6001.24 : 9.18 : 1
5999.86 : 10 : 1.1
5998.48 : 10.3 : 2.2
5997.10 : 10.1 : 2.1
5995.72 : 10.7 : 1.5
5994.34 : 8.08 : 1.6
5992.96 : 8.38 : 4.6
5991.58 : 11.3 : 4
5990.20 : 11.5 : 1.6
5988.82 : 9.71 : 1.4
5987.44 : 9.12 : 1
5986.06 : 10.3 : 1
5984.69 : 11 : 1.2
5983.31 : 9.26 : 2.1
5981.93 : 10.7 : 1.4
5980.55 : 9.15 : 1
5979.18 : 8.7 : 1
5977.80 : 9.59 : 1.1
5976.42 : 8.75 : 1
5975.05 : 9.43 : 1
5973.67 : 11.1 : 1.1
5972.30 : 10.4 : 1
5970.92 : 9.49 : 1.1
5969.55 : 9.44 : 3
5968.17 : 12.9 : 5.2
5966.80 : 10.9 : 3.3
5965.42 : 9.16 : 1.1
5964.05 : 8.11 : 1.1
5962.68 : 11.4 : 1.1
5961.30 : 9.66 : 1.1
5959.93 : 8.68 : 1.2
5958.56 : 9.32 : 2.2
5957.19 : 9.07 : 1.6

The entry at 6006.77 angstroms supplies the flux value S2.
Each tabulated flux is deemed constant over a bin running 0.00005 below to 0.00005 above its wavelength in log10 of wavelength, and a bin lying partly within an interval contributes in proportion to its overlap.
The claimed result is 8.05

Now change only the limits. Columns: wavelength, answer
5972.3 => 10.4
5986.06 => 10.3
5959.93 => 8.68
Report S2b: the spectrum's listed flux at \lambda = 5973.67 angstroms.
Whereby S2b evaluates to 11.1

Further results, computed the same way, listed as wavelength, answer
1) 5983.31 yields 9.26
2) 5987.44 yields 9.12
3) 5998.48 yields 10.3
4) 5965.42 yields 9.16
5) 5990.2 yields 11.5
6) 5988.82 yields 9.71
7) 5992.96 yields 8.38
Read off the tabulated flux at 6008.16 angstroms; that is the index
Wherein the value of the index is 8.61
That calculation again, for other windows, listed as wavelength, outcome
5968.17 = 12.9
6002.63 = 10.8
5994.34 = 8.08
